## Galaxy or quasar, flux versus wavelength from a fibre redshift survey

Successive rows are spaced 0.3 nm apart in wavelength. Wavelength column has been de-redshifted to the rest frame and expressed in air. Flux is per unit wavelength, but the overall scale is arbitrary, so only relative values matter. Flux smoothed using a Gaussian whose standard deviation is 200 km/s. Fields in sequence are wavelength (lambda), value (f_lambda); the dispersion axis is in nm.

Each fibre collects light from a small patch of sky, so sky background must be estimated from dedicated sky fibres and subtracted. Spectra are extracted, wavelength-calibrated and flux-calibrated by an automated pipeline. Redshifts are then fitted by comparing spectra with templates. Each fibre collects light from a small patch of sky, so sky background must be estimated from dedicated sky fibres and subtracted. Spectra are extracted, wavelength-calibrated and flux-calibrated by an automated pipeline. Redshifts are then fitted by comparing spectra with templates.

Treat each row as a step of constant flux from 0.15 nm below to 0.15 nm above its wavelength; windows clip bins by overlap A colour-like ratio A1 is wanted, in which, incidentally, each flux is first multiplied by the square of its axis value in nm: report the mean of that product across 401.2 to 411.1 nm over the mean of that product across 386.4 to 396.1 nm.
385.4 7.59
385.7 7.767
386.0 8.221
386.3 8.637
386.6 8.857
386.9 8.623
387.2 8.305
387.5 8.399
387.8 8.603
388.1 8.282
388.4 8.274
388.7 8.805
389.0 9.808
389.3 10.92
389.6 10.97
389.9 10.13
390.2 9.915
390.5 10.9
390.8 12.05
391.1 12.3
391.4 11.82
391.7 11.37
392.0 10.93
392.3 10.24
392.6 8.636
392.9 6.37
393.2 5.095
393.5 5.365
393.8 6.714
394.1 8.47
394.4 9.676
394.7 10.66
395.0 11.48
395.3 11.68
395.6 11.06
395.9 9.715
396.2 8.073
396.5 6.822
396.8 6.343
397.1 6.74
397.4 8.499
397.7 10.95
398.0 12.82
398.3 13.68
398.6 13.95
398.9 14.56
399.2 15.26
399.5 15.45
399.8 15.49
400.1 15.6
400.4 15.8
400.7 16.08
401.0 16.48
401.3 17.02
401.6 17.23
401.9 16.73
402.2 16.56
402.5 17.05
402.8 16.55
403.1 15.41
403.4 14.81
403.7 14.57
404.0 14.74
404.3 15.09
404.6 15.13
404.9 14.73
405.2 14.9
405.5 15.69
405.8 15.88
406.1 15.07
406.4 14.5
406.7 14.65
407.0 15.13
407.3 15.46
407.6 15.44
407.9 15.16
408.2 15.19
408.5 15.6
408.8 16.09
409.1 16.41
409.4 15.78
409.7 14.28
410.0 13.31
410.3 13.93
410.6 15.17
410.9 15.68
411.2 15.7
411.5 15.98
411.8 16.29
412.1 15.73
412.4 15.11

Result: 1.75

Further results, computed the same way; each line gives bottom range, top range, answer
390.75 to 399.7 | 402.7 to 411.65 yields 1.57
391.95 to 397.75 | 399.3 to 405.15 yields 1.91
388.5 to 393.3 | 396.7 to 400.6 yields 1.33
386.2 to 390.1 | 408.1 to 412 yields 1.87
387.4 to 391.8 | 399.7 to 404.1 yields 1.67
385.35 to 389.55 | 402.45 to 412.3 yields 1.94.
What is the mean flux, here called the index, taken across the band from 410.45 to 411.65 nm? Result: 15.6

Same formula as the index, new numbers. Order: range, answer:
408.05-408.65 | 15.4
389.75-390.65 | 10.3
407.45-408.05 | 15.3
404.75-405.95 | 15.3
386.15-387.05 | 8.71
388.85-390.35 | 10.3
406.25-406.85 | 14.6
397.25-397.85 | 9.72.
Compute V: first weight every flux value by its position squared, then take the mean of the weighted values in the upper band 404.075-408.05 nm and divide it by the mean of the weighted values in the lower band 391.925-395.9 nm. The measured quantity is 1.80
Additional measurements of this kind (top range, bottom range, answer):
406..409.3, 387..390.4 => 1.81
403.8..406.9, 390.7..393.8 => 1.74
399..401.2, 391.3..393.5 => 1.84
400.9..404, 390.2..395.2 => 1.78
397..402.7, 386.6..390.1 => 1.69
